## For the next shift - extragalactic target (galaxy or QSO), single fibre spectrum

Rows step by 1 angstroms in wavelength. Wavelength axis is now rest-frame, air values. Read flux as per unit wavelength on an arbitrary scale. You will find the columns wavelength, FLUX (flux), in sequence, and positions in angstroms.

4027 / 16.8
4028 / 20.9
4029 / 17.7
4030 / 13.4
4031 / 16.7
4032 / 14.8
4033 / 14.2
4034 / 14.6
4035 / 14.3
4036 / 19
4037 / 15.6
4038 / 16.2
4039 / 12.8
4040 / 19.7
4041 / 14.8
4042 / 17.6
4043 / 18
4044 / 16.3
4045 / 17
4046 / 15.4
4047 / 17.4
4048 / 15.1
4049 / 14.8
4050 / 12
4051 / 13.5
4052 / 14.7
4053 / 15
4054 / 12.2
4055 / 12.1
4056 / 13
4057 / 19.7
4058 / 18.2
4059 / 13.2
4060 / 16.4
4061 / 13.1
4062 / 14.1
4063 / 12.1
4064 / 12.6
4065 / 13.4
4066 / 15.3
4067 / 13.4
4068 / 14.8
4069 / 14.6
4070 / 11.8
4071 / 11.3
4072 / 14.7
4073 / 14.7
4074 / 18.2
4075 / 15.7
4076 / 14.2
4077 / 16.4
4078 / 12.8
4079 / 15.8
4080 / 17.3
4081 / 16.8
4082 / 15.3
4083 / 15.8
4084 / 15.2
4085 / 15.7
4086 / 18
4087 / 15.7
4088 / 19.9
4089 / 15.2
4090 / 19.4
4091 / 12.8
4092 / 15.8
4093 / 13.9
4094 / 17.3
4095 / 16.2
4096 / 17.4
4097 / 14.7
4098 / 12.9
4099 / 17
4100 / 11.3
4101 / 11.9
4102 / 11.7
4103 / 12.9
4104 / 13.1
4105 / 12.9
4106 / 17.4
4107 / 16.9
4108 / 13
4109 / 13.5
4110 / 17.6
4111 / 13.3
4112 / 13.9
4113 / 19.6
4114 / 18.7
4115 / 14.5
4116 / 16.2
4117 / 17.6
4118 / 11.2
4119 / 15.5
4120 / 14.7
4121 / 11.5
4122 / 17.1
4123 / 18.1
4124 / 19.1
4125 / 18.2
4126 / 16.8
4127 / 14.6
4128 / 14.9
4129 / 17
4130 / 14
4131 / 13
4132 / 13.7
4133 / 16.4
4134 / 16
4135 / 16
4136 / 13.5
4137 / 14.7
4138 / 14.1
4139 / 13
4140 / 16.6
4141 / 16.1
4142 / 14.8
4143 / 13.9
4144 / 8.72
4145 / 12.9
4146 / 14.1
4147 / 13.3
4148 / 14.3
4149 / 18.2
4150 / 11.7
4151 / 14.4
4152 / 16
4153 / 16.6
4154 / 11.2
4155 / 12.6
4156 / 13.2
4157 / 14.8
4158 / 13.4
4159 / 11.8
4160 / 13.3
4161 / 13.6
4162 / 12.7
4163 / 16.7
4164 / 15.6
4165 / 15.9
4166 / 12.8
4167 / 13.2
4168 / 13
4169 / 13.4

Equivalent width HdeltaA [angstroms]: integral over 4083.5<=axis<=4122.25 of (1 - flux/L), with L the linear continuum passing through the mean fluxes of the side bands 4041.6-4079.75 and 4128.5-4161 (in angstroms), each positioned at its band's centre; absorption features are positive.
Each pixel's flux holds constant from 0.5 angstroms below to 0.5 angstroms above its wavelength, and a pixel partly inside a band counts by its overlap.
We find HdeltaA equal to -2.0 angstroms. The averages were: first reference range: 14.8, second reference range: 14.2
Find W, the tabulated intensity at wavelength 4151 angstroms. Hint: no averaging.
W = 14.4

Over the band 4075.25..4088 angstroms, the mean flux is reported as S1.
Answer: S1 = 15.9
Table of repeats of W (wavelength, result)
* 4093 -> 13.9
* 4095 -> 16.2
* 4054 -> 12.2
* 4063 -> 12.1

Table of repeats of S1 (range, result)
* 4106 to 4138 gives 15.5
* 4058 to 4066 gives 14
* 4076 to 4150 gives 15.2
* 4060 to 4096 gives 15.2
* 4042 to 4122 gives 15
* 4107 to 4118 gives 15.6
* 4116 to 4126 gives 15.9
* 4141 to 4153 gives 14.1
